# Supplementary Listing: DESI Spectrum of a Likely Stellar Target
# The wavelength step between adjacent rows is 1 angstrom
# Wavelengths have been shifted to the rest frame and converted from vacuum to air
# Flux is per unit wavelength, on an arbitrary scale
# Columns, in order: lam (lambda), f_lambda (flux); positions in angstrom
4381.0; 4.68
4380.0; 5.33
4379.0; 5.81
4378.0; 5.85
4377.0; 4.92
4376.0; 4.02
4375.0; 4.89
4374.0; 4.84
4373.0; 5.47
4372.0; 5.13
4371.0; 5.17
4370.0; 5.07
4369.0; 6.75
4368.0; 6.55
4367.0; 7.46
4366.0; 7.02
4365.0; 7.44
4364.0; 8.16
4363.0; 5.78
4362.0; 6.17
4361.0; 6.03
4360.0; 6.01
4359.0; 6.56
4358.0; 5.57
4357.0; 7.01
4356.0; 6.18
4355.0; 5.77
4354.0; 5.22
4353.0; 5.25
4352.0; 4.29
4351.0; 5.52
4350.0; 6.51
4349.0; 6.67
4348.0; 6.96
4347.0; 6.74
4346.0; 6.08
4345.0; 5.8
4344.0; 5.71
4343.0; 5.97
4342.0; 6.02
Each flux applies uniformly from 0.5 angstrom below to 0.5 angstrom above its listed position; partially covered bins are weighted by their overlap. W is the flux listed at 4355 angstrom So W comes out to 5.77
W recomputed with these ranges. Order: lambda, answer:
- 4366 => 7.02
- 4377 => 4.92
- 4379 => 5.81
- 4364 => 8.16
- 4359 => 6.56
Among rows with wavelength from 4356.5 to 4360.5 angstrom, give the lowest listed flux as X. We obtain 5.57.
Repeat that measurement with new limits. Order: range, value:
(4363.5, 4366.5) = 7.02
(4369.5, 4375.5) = 4.84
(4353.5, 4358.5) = 5.22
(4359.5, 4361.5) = 6.01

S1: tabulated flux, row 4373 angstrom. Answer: 5.47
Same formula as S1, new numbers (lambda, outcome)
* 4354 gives 5.22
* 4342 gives 6.02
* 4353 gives 5.25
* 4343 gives 5.97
